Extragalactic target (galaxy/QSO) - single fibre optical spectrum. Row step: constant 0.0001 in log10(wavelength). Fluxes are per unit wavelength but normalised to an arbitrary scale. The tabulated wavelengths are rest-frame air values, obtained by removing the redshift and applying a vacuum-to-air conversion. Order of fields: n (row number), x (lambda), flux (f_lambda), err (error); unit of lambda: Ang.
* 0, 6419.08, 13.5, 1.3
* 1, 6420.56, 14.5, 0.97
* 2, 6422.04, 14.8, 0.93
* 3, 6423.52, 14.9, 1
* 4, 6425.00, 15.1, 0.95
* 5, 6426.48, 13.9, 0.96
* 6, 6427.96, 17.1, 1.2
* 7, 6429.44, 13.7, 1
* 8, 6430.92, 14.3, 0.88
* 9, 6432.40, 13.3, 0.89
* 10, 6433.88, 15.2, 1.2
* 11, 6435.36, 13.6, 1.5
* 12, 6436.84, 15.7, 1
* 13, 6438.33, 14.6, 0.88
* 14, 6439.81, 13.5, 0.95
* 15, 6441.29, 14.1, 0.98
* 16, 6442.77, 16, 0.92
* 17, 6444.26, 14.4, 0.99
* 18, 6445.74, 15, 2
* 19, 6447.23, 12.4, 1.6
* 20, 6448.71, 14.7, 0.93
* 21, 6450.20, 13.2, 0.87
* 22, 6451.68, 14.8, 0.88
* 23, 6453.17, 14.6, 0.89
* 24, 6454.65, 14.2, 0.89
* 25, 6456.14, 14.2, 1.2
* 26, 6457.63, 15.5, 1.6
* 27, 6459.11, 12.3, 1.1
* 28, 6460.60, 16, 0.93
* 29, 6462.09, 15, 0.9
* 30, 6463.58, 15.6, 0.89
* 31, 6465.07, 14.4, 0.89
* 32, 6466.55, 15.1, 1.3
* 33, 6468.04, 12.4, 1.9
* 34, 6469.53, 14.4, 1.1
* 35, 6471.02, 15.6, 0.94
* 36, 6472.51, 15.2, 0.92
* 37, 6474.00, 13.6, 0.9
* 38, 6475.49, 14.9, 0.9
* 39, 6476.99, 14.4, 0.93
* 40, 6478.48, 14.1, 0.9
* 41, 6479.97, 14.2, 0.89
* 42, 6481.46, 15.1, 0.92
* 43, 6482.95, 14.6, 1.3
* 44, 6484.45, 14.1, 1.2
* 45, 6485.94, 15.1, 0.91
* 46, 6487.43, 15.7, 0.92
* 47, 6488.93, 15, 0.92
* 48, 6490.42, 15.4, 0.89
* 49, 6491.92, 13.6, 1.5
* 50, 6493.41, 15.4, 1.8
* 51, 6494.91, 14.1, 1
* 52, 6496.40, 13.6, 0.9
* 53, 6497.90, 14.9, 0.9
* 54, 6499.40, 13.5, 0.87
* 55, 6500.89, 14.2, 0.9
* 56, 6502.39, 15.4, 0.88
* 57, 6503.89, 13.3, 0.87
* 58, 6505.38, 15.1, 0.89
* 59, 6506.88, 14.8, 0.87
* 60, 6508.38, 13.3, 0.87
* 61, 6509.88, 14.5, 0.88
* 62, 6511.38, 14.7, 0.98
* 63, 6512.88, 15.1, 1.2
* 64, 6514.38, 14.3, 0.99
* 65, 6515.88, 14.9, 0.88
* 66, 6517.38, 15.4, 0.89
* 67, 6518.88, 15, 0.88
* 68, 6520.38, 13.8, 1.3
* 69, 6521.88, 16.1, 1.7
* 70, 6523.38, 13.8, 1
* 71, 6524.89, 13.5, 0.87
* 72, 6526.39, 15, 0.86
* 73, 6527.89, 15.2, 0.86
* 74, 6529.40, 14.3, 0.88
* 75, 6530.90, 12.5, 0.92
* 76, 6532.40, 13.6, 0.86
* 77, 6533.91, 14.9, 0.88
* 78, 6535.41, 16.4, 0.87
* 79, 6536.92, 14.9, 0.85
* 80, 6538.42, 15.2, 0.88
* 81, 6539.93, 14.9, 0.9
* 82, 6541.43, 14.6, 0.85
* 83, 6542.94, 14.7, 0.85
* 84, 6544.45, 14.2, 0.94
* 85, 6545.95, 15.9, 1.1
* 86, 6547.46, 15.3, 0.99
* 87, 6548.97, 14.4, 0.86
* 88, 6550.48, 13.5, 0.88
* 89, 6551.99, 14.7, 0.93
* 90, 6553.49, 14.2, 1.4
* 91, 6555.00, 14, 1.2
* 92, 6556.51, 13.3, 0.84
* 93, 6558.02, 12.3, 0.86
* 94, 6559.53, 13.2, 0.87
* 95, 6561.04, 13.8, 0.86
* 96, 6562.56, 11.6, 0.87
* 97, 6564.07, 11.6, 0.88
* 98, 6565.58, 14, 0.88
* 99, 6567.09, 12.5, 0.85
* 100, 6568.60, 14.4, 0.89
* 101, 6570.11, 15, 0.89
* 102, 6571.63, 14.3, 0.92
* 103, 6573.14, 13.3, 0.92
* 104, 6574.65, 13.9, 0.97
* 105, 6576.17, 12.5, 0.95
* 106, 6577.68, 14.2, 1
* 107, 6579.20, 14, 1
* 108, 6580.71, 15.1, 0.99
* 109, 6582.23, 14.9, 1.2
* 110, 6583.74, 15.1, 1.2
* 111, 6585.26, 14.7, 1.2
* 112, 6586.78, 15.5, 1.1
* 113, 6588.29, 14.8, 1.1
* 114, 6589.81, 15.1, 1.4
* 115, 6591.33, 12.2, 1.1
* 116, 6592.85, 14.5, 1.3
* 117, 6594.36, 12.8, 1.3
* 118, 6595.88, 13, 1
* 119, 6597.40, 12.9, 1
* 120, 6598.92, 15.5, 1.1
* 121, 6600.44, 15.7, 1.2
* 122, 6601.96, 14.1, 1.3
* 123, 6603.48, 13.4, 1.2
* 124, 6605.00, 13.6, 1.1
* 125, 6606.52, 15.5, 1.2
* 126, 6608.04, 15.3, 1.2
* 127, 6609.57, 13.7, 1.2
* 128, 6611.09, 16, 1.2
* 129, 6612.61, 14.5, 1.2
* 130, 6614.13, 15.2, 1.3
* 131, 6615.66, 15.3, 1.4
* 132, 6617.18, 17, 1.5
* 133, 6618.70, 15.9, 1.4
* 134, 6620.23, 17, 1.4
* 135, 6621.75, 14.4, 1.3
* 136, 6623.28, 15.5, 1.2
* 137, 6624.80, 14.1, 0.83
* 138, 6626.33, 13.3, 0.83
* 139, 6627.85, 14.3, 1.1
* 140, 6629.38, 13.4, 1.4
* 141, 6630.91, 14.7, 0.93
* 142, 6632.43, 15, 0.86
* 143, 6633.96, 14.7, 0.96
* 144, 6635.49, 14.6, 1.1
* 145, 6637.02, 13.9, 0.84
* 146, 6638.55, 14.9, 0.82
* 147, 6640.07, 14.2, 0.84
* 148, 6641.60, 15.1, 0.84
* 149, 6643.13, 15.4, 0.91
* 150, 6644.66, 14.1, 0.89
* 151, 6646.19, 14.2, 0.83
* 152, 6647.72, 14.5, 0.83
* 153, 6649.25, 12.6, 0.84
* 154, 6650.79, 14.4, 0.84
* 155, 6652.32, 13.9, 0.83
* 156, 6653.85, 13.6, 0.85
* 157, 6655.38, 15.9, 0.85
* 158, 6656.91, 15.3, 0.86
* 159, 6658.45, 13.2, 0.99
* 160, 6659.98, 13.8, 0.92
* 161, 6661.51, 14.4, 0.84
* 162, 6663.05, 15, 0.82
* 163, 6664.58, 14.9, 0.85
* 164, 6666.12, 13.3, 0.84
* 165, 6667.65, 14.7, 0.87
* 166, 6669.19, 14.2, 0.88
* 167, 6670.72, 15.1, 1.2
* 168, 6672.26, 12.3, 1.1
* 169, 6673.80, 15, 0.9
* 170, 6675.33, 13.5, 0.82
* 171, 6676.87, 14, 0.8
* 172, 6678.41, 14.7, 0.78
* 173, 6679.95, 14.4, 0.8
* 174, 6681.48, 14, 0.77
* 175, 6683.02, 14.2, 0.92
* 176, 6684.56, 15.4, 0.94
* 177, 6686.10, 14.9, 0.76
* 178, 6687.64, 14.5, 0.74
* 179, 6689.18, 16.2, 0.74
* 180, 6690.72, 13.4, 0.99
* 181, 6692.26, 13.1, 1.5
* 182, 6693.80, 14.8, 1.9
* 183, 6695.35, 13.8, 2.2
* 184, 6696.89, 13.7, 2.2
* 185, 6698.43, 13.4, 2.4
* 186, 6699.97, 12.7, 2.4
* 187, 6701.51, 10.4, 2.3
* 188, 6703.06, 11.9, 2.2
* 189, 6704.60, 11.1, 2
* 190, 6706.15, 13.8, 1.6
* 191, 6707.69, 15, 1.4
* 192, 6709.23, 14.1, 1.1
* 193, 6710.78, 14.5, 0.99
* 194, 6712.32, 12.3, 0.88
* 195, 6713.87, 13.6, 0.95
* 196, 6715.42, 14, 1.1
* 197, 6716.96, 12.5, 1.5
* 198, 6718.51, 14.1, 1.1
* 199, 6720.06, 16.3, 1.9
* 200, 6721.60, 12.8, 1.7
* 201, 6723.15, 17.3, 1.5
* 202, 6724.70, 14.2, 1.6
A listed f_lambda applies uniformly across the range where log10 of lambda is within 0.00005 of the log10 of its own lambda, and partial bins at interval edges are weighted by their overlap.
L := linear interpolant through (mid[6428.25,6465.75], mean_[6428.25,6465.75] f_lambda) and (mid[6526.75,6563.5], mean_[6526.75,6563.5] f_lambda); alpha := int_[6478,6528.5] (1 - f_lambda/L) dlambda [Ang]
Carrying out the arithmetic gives -0.9 Ang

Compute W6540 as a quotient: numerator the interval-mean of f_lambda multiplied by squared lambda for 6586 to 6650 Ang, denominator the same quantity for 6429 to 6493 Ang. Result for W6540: 1.05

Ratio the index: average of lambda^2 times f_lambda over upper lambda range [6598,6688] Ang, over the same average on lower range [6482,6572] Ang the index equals 1.05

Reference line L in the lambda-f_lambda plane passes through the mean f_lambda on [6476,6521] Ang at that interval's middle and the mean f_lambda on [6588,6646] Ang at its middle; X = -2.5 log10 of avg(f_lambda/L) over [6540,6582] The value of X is 0.051 mag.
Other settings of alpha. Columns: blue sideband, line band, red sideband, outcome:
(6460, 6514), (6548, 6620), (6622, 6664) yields 1.3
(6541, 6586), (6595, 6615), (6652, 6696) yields -0.5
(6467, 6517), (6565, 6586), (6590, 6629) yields 0.6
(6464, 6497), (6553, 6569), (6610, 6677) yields 1.6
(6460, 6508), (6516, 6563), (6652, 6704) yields 0.3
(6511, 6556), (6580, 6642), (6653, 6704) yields -1.4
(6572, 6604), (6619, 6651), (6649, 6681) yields -0.7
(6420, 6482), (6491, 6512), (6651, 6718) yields 0.1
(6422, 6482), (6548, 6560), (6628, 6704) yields 0.5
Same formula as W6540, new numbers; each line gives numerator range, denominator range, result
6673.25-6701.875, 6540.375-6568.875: 1.06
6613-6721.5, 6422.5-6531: 1.04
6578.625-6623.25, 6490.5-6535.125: 1.05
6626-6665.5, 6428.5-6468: 1.06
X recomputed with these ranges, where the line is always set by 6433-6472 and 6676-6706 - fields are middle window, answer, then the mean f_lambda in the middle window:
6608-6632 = -0.08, 15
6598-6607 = -0.04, 14.6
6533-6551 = -0.05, 14.9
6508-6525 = -0.02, 14.6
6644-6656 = -0.02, 14.1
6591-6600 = 0.03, 13.6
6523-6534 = 0.01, 14.1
